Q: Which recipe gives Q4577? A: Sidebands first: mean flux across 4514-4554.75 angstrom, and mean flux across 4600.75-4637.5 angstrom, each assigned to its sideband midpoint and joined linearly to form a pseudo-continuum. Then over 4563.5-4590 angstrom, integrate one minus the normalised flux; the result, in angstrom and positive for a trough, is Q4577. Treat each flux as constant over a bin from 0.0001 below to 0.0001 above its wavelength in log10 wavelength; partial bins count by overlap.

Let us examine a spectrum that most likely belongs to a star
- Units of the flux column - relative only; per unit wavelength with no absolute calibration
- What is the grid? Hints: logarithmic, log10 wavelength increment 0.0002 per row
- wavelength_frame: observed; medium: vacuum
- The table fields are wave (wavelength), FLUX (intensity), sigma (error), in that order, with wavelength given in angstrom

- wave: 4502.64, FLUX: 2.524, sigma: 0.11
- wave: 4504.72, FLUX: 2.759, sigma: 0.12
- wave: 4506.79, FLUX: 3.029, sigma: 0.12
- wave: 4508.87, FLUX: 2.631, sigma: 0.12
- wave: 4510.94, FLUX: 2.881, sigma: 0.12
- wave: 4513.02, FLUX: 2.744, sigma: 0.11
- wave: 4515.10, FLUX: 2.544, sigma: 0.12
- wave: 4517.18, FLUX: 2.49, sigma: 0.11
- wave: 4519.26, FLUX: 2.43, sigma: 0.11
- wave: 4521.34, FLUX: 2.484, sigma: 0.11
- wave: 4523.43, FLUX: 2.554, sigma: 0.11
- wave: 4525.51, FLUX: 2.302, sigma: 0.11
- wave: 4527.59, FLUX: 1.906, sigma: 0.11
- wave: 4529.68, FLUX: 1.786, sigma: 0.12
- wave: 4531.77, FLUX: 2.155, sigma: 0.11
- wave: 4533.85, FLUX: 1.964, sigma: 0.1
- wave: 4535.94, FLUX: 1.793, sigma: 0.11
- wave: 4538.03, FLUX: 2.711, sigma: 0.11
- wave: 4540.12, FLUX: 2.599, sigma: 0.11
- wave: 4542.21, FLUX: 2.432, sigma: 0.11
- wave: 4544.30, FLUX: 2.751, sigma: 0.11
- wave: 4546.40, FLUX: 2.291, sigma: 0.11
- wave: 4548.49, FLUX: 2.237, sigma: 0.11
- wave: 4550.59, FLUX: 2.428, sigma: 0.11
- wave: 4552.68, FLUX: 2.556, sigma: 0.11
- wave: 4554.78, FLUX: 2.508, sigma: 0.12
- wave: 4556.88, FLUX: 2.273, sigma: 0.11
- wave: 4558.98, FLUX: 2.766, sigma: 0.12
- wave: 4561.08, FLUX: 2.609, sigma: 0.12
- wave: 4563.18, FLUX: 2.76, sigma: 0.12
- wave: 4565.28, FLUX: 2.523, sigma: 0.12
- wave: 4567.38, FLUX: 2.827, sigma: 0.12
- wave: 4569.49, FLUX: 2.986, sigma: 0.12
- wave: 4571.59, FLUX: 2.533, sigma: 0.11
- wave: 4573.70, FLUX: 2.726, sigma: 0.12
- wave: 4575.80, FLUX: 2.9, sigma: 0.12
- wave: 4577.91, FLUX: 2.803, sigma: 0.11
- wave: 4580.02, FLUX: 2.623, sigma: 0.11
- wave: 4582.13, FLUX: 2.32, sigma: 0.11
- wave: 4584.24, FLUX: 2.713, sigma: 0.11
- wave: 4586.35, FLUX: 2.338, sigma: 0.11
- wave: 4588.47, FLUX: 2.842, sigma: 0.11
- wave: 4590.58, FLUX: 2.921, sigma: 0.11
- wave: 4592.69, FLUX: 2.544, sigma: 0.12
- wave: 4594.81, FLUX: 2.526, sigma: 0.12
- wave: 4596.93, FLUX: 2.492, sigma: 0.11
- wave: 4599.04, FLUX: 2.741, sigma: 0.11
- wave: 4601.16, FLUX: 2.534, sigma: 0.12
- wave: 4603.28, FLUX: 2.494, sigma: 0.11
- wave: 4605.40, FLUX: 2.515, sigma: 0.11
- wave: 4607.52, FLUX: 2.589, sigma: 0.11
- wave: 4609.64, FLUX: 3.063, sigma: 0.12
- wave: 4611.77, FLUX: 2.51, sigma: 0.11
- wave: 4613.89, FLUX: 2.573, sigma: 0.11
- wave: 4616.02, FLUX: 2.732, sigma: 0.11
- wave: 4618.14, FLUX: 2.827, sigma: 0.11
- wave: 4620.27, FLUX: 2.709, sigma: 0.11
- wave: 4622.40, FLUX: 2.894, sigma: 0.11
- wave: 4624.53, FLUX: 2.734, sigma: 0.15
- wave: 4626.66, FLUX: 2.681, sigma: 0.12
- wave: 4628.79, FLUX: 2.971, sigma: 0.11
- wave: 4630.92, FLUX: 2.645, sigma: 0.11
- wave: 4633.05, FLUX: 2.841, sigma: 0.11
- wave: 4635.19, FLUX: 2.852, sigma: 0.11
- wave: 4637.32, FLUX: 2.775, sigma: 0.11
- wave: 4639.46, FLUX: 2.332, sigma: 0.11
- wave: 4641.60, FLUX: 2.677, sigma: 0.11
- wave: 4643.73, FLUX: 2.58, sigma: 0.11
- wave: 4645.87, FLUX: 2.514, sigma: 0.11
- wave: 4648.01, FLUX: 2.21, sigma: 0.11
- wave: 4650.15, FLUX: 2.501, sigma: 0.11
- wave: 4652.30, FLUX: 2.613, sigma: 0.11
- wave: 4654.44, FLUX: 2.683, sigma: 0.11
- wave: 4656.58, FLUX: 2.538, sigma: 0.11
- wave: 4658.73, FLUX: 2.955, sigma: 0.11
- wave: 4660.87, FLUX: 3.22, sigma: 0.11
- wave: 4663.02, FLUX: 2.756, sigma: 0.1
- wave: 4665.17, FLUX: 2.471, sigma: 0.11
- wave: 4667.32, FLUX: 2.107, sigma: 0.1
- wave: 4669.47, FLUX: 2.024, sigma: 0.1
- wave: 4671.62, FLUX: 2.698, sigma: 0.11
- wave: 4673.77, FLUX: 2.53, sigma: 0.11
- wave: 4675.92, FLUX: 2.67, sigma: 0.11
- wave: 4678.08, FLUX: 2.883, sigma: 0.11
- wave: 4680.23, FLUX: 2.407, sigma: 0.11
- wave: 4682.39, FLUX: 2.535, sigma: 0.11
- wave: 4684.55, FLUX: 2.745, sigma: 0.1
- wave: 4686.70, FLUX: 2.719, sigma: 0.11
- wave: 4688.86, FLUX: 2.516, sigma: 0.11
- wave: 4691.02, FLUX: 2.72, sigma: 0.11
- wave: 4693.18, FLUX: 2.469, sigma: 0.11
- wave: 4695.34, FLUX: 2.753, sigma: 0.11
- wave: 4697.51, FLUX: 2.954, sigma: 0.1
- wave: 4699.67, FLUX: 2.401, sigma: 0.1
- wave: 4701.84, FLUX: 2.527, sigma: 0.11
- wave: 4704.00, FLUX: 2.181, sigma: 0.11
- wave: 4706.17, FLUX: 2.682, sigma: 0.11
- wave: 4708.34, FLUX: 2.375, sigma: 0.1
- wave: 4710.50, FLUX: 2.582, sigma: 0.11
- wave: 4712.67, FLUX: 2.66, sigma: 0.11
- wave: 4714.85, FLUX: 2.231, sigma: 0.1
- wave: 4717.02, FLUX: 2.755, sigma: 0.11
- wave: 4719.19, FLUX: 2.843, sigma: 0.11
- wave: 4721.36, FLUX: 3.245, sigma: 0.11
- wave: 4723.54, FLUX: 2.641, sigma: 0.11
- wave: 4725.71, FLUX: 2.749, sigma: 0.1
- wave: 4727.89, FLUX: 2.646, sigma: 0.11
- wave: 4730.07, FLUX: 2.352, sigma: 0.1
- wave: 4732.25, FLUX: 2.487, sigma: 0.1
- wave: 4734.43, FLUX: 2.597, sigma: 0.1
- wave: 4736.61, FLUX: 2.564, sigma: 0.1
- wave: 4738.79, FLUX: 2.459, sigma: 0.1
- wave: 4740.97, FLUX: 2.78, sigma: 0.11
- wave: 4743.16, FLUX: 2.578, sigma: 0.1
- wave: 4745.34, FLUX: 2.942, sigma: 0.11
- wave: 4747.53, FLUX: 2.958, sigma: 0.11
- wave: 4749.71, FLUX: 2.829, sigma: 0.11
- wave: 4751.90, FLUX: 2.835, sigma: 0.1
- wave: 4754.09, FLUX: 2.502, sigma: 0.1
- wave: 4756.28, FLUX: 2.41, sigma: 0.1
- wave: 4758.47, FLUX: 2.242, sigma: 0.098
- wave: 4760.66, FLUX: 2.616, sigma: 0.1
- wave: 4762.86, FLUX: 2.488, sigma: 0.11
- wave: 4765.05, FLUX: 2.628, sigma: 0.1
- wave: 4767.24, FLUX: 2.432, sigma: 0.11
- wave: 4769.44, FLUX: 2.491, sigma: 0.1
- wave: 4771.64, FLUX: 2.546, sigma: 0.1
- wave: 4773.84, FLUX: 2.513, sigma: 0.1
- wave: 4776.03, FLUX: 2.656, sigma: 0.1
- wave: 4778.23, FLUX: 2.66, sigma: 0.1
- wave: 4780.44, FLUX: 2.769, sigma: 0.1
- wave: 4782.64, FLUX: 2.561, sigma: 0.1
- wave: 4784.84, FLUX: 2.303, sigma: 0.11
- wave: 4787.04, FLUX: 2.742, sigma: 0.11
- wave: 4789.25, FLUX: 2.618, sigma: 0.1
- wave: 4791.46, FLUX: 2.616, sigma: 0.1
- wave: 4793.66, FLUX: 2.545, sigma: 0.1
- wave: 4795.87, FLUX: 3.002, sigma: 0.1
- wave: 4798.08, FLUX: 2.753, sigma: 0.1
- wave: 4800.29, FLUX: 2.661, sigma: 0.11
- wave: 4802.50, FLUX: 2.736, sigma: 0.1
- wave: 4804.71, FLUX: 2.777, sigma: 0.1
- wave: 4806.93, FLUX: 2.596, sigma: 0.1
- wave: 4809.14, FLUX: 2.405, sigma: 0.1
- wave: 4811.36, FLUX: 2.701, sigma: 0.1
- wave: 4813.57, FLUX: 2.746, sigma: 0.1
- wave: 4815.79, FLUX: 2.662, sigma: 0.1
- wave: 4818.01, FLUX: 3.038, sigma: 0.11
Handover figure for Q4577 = -1.6 angstrom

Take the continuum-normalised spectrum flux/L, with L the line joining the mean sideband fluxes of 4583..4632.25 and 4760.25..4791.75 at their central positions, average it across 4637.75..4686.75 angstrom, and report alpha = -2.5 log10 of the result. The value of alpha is 0.03 mag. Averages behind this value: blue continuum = 2.68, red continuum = 2.57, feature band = 2.58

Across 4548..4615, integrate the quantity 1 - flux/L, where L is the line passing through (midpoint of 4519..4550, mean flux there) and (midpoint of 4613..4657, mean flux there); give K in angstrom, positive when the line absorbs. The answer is -4.3 angstrom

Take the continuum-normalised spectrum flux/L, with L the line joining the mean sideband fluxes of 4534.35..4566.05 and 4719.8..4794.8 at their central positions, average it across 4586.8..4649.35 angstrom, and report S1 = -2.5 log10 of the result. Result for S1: -0.06 mag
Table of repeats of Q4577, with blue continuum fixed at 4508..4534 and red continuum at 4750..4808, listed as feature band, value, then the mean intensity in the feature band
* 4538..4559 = -0.6 angstrom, 2.48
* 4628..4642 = -1.4 angstrom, 2.72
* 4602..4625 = -2.1 angstrom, 2.69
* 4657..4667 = -1.1 angstrom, 2.77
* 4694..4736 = -1.0 angstrom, 2.61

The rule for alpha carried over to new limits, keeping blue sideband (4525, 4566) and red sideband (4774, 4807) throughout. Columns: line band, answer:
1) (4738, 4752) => -0.065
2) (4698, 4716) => 0.039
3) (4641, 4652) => -0.003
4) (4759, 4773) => 0.048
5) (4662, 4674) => 0.041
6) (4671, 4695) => -0.040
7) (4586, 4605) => -0.078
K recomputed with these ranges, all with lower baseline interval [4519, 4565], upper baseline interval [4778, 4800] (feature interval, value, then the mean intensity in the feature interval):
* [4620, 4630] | -1.34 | 2.8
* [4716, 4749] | -1.46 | 2.71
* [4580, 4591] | -0.82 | 2.61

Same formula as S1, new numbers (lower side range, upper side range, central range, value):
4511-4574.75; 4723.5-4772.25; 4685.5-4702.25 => -0.03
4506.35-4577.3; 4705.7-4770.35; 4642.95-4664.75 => -0.03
